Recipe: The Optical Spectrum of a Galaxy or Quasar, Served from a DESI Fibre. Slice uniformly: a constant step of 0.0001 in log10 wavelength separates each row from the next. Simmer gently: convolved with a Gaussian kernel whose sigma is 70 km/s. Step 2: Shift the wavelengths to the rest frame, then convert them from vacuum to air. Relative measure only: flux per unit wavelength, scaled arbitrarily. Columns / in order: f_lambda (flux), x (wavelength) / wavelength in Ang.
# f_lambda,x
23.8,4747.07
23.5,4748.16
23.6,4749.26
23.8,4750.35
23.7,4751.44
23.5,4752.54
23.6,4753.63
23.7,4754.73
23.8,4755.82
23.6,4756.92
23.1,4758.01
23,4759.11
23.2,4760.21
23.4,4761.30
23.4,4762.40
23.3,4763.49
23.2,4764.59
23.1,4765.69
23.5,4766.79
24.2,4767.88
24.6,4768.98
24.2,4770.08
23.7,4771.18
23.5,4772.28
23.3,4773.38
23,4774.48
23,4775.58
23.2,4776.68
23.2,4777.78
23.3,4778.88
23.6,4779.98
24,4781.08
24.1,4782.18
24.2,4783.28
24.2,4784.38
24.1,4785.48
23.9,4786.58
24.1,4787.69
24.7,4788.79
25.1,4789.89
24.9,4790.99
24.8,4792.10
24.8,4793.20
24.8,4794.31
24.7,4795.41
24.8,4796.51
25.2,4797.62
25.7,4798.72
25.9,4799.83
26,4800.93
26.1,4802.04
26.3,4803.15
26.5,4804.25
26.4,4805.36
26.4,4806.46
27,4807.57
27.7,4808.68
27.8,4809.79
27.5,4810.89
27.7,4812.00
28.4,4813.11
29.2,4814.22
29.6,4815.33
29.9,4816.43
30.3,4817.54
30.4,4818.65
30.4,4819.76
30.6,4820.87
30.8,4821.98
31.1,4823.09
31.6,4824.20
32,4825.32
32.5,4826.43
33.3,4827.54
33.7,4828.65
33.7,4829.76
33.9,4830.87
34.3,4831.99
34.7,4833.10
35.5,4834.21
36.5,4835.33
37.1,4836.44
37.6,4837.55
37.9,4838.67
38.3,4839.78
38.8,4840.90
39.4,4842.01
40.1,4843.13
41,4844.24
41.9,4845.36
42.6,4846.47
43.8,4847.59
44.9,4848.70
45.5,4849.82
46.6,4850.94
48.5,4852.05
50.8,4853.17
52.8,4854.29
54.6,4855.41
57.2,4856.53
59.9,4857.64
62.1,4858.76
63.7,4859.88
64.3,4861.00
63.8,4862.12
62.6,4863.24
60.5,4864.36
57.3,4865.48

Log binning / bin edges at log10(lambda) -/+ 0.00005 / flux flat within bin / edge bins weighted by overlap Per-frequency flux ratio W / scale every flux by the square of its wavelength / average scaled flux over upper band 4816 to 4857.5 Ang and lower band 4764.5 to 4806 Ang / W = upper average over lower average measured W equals 1.62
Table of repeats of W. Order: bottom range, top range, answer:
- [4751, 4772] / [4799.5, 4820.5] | 1.21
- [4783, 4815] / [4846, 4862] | 2.10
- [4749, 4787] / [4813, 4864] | 1.80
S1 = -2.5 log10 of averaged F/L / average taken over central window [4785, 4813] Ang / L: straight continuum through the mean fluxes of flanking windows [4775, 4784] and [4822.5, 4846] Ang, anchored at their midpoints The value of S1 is 0.089 mag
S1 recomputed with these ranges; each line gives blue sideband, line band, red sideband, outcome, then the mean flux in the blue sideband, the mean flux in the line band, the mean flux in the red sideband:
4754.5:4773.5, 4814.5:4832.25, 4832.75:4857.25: 0.197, 23.5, 31.7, 43.2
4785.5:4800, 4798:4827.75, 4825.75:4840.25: 0.049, 24.8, 28.7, 35.3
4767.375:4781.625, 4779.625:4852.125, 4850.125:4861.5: 0.267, 23.6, 31.1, 55.8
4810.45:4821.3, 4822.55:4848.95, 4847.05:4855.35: 0.086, 29.4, 36.8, 48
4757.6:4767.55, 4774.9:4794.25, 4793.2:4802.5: 0.022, 23.3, 24.1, 25.4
